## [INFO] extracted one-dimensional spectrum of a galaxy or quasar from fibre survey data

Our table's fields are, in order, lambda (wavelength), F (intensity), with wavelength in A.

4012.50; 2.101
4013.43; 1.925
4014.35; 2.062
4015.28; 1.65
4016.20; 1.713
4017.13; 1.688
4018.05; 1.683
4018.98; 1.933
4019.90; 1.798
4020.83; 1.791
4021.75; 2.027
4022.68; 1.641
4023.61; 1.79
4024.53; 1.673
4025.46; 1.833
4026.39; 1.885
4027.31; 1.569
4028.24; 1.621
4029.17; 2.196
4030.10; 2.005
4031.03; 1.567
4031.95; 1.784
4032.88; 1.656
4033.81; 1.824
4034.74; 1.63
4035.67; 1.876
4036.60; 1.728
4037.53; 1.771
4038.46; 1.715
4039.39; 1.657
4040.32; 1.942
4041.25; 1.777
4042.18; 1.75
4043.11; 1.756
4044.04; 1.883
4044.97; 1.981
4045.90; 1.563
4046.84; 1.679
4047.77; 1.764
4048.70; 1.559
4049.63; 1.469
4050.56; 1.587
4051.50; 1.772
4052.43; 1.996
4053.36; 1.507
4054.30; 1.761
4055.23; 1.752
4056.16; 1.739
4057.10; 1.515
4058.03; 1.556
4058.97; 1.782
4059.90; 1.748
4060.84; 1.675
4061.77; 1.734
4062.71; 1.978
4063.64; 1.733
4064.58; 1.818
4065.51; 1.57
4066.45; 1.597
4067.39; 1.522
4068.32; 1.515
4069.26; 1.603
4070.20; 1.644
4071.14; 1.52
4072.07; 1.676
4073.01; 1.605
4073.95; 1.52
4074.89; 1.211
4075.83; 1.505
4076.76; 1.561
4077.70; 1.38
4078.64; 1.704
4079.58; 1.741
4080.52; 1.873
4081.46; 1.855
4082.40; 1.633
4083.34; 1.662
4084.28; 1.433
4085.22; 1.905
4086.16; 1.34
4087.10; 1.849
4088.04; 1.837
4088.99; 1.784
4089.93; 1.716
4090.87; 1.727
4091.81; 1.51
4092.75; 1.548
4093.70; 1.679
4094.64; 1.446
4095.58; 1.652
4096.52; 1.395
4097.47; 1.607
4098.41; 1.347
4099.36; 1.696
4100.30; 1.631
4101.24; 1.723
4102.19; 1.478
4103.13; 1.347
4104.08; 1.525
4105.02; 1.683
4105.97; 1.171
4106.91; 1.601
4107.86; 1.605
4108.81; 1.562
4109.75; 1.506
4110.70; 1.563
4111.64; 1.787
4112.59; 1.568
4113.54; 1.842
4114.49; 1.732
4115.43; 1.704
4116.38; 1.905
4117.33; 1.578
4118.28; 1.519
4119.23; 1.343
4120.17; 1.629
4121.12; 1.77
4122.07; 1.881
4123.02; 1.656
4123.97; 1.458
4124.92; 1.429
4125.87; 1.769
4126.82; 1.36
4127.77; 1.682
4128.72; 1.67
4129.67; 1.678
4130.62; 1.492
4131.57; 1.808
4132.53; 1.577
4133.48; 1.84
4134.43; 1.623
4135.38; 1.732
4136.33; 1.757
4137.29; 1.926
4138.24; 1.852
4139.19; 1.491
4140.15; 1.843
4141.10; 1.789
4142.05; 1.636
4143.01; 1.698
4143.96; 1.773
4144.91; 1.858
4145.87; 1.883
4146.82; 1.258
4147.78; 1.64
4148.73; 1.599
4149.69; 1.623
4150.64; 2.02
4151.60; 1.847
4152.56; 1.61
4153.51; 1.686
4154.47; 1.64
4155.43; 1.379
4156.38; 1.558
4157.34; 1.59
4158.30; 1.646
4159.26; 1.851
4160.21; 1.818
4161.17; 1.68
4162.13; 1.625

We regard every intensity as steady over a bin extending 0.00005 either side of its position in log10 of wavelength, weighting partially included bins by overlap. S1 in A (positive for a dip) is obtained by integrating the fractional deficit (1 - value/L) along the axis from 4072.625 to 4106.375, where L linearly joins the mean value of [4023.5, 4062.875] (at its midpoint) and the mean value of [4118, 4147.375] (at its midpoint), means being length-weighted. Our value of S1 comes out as 2.2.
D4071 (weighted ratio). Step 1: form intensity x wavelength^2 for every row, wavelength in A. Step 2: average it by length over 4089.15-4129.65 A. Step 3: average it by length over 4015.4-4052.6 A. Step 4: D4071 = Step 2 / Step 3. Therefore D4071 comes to 0.94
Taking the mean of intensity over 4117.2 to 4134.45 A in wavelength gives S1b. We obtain 1.62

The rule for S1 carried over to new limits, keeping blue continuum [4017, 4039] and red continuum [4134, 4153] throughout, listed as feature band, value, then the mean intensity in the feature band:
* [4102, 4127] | 2.0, 1.6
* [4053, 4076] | 1.7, 1.63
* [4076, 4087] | 0.7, 1.65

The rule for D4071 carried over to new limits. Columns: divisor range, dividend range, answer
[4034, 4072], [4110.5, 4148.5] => 1.02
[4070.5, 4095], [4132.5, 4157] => 1.08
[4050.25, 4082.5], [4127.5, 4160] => 1.06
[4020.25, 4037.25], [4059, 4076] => 0.93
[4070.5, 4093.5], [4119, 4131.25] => 1.01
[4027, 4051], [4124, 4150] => 1.01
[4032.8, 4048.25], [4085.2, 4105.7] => 0.93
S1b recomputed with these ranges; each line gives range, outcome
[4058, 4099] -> 1.63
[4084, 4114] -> 1.6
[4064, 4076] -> 1.56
